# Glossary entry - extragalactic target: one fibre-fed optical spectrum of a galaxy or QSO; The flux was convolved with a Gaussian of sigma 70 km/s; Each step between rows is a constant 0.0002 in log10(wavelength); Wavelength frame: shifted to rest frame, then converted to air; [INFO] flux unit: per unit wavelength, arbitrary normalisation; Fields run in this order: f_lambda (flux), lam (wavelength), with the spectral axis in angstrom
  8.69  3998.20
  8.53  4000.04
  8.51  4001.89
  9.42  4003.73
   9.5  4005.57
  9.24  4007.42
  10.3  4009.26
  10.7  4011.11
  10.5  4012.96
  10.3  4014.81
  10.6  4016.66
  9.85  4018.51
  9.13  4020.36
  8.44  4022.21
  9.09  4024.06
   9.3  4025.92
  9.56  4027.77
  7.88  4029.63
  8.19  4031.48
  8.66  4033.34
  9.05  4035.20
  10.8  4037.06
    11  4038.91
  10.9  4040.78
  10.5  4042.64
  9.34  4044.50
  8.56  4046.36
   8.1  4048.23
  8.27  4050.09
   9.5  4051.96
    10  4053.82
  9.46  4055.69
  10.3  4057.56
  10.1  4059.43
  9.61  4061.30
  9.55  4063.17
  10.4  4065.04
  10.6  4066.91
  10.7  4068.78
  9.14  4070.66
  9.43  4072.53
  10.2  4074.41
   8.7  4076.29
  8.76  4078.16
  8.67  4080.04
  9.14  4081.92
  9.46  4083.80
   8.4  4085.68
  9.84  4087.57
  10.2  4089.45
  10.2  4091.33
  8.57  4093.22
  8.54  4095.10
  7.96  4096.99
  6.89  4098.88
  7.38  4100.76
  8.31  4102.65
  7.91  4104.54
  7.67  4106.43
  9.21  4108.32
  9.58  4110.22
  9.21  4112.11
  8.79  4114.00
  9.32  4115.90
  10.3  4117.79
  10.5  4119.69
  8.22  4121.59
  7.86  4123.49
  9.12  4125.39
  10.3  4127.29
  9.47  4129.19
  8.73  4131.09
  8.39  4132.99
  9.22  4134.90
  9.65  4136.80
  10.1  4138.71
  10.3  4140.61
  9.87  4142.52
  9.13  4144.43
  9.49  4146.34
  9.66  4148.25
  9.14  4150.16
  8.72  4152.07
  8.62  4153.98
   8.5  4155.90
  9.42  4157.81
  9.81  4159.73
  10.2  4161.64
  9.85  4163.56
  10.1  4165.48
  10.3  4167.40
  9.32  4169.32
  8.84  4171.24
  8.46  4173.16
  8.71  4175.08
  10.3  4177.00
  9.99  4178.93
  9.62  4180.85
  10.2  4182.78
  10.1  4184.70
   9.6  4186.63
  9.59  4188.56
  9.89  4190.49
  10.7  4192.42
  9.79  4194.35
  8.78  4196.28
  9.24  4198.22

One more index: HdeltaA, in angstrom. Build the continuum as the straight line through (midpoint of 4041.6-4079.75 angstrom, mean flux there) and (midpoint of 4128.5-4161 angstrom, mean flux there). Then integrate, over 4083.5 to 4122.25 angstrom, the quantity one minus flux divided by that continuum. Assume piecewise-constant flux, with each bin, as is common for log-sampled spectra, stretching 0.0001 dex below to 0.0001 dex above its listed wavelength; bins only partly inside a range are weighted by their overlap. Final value 2.29 angstrom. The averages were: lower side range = 9.55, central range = 8.87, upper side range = 9.32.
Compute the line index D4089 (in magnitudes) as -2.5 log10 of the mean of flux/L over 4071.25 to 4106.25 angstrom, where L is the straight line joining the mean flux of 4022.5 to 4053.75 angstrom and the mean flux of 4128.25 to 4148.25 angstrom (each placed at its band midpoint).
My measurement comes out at 0.070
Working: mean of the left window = 9.3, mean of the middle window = 8.79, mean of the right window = 9.45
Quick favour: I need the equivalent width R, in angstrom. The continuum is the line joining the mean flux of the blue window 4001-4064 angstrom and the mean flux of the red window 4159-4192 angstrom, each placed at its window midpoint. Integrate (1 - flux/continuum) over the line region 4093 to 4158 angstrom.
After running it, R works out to 4.6 angstrom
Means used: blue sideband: 9.54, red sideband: 9.72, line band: 8.97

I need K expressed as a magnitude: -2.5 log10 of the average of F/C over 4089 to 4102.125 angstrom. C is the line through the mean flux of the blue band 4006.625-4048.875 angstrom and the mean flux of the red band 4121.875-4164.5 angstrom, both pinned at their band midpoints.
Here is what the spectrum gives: 0.117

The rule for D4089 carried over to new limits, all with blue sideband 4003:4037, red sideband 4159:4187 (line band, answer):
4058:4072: -0.05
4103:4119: 0.07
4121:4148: 0.04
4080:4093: 0.02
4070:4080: 0.04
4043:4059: 0.03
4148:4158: 0.09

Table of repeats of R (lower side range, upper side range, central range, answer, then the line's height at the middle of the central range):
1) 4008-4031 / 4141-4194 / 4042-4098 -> 1.14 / 9.59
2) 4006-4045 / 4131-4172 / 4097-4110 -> 2.10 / 9.53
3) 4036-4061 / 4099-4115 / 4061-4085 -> -0.92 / 9.2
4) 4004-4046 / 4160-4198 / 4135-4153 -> 0.26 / 9.69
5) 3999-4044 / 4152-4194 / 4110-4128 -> 0.56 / 9.6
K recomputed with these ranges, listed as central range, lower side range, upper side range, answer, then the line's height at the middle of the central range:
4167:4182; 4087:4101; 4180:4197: 0.03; 9.66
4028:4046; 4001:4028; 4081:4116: -0.02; 9.4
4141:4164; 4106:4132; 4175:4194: 0.02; 9.57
